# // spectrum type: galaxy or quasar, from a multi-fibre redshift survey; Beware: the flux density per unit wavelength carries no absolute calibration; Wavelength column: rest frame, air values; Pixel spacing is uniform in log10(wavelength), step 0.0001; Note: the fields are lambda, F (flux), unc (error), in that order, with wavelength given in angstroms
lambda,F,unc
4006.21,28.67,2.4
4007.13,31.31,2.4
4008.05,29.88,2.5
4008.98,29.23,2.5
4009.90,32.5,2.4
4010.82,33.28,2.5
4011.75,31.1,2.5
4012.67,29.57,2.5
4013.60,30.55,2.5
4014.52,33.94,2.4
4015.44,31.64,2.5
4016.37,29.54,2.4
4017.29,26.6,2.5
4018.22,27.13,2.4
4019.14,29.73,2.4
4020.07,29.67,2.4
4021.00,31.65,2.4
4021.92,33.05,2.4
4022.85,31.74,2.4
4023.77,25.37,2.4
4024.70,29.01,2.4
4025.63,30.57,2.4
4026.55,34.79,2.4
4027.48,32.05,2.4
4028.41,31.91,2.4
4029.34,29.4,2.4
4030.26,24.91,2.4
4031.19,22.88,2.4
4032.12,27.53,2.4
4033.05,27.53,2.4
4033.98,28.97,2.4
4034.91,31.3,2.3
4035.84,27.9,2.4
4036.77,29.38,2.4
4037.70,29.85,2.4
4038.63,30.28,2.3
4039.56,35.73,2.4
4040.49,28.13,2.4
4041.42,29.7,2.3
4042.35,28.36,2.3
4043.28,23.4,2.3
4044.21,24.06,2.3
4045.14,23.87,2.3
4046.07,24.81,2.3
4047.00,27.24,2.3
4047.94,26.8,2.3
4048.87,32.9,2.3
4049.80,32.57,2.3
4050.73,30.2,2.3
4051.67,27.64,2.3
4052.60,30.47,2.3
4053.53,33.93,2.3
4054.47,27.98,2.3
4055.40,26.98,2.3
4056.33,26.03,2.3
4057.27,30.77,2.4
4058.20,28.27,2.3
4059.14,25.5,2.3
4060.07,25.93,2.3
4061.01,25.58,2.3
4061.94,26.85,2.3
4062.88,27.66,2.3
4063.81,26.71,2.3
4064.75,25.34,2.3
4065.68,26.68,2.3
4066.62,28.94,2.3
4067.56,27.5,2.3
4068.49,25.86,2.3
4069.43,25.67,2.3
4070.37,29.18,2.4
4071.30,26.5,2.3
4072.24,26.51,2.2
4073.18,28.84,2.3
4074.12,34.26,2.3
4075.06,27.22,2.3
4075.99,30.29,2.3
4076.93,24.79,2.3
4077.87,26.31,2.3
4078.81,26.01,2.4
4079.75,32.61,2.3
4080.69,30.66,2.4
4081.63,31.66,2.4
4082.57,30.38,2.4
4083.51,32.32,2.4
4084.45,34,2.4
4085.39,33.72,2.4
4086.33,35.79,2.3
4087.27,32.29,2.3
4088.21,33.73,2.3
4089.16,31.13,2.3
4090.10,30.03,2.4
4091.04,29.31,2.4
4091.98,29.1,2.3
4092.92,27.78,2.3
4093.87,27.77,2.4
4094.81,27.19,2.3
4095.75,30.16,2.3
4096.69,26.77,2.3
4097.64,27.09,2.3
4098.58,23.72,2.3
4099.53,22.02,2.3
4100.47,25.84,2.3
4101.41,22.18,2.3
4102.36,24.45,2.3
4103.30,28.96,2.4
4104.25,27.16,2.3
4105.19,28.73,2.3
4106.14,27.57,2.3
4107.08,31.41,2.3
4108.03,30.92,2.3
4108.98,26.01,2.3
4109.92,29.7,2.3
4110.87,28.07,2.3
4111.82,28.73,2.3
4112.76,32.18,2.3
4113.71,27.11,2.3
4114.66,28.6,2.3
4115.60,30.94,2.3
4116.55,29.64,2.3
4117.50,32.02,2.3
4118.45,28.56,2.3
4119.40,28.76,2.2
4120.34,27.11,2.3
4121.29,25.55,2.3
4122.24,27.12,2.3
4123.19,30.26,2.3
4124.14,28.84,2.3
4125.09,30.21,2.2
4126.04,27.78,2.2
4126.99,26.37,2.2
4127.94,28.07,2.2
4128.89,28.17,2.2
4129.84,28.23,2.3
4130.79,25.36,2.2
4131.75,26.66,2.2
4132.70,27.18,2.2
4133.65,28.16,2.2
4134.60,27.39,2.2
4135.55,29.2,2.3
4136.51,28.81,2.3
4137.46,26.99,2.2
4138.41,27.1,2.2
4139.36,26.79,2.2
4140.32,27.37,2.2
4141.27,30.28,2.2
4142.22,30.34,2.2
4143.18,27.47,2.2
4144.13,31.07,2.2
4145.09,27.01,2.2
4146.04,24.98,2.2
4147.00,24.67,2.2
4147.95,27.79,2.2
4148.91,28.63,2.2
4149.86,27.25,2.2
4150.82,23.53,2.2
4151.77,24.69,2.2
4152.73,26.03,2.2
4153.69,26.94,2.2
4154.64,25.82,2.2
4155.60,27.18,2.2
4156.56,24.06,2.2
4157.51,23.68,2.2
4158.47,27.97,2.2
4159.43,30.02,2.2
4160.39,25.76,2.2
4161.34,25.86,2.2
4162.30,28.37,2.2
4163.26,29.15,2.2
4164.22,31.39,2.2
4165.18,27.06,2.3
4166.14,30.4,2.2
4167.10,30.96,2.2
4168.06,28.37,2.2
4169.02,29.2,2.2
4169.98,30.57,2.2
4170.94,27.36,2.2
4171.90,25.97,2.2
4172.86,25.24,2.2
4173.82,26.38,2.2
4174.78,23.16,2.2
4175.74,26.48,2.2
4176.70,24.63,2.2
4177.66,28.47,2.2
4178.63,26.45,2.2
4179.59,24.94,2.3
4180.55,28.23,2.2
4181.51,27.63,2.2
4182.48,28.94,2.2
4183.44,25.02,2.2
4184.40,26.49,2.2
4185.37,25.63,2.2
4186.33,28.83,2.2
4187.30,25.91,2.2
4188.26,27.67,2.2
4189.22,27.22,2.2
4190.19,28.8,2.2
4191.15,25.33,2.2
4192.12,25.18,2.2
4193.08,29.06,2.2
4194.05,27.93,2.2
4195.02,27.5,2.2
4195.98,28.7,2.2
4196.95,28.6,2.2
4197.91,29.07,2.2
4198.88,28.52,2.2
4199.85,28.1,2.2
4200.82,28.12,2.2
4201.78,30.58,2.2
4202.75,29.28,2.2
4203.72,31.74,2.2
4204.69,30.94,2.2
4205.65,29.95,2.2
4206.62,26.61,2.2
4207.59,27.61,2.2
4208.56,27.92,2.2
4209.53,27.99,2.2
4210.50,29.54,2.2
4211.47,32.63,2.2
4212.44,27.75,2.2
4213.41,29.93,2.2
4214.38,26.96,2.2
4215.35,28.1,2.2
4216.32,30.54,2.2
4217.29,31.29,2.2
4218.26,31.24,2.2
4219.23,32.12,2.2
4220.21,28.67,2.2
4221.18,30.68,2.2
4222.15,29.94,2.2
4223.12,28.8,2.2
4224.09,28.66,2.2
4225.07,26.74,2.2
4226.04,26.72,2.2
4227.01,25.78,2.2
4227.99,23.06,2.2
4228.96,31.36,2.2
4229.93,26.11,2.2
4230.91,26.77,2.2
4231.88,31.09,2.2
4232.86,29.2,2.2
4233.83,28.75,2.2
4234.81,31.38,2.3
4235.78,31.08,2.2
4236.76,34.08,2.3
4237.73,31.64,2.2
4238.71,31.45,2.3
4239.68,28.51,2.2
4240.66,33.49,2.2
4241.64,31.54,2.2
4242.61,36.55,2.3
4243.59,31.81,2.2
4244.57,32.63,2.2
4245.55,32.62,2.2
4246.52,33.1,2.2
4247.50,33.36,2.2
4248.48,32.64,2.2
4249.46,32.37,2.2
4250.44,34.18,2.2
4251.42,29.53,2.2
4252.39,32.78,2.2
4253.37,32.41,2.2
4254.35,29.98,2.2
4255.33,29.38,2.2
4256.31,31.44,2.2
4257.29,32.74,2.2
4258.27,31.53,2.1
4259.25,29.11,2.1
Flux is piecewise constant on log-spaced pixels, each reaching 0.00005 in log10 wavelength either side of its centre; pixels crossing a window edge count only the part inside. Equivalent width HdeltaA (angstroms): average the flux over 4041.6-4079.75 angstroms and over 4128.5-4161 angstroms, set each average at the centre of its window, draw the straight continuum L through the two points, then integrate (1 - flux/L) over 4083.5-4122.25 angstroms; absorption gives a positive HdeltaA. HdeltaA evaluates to -2.0 angstroms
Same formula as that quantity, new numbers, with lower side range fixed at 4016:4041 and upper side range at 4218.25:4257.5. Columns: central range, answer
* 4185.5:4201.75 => 1.4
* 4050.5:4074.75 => 1.5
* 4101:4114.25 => 0.8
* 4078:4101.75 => 0.4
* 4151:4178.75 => 2.8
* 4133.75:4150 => 1.2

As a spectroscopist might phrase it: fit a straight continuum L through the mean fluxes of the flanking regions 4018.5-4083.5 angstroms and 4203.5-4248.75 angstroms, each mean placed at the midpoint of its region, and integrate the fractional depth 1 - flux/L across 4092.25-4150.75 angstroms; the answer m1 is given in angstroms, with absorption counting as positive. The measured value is 2.72 angstroms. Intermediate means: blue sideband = 28.6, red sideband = 30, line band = 27.8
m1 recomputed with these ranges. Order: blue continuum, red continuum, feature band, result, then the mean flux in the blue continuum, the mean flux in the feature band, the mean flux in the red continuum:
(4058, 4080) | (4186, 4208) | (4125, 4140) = 0.1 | 27.4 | 27.6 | 28.3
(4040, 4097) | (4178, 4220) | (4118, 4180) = 2.4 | 28.7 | 27.4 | 28.4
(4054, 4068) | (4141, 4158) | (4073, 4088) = -2.1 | 27.1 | 30.8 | 26.7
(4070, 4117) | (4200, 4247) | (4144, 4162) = 1.8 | 28.9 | 26.4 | 29.8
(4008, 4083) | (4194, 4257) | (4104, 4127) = 0.4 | 28.8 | 28.8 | 30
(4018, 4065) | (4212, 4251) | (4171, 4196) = 2.6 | 28.6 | 26.7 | 30.3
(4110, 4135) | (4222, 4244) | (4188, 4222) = 0.6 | 28.4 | 28.9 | 29.8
